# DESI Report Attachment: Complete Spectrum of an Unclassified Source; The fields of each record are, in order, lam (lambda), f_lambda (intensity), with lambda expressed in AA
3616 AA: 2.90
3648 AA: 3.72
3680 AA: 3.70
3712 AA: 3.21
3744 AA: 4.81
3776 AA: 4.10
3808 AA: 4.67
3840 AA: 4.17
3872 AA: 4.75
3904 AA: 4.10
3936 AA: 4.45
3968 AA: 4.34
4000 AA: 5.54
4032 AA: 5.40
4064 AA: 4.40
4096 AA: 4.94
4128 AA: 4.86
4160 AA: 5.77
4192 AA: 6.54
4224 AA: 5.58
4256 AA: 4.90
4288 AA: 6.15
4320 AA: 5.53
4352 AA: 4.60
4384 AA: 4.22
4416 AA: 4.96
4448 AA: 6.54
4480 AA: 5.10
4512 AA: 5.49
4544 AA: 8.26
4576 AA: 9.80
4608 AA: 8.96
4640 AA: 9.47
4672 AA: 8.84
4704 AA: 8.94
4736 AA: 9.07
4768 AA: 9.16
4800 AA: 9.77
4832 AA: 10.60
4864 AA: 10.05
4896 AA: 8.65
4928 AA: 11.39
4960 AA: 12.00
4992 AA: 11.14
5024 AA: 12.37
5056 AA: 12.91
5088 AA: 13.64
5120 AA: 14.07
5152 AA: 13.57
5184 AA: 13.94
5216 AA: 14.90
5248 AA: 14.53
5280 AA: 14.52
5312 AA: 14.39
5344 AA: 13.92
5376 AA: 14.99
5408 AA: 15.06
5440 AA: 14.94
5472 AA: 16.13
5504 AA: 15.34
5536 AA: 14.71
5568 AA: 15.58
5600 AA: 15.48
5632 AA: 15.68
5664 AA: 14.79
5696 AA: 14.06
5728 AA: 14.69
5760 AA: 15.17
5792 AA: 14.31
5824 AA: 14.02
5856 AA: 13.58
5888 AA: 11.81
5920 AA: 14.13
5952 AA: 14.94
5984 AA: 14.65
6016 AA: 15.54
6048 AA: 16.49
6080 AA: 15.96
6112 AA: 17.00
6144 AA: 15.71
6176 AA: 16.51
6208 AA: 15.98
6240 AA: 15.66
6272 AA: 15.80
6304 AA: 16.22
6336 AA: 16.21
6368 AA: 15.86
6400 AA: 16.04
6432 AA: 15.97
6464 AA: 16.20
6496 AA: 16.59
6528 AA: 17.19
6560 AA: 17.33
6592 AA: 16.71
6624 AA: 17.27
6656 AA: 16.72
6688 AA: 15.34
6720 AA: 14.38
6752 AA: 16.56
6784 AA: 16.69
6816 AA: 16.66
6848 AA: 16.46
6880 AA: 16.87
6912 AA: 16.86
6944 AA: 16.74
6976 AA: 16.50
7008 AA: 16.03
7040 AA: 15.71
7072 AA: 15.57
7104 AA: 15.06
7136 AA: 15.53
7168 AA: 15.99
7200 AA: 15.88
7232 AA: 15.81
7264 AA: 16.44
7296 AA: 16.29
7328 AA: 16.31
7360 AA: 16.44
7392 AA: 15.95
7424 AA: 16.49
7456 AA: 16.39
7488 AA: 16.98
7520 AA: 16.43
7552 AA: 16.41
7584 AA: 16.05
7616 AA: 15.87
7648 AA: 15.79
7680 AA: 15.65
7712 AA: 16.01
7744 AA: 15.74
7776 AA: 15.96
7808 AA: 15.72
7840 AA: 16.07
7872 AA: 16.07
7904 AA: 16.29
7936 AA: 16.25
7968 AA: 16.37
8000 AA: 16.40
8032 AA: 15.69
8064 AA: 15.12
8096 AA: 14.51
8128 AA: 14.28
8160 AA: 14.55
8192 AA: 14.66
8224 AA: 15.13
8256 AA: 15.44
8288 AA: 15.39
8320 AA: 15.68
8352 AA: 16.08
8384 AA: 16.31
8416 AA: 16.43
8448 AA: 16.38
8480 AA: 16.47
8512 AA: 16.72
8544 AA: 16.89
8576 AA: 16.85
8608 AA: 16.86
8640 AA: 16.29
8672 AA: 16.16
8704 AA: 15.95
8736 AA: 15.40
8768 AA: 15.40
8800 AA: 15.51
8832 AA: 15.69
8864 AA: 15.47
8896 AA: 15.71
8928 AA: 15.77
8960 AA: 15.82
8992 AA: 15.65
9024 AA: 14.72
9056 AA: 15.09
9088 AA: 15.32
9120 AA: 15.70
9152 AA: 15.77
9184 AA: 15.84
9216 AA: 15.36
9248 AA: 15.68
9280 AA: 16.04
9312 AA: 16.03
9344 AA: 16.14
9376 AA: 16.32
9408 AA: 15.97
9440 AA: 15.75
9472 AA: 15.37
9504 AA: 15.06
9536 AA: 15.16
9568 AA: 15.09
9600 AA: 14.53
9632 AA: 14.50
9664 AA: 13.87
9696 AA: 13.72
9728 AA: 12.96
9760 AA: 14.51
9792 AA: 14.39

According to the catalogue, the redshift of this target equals 0.14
